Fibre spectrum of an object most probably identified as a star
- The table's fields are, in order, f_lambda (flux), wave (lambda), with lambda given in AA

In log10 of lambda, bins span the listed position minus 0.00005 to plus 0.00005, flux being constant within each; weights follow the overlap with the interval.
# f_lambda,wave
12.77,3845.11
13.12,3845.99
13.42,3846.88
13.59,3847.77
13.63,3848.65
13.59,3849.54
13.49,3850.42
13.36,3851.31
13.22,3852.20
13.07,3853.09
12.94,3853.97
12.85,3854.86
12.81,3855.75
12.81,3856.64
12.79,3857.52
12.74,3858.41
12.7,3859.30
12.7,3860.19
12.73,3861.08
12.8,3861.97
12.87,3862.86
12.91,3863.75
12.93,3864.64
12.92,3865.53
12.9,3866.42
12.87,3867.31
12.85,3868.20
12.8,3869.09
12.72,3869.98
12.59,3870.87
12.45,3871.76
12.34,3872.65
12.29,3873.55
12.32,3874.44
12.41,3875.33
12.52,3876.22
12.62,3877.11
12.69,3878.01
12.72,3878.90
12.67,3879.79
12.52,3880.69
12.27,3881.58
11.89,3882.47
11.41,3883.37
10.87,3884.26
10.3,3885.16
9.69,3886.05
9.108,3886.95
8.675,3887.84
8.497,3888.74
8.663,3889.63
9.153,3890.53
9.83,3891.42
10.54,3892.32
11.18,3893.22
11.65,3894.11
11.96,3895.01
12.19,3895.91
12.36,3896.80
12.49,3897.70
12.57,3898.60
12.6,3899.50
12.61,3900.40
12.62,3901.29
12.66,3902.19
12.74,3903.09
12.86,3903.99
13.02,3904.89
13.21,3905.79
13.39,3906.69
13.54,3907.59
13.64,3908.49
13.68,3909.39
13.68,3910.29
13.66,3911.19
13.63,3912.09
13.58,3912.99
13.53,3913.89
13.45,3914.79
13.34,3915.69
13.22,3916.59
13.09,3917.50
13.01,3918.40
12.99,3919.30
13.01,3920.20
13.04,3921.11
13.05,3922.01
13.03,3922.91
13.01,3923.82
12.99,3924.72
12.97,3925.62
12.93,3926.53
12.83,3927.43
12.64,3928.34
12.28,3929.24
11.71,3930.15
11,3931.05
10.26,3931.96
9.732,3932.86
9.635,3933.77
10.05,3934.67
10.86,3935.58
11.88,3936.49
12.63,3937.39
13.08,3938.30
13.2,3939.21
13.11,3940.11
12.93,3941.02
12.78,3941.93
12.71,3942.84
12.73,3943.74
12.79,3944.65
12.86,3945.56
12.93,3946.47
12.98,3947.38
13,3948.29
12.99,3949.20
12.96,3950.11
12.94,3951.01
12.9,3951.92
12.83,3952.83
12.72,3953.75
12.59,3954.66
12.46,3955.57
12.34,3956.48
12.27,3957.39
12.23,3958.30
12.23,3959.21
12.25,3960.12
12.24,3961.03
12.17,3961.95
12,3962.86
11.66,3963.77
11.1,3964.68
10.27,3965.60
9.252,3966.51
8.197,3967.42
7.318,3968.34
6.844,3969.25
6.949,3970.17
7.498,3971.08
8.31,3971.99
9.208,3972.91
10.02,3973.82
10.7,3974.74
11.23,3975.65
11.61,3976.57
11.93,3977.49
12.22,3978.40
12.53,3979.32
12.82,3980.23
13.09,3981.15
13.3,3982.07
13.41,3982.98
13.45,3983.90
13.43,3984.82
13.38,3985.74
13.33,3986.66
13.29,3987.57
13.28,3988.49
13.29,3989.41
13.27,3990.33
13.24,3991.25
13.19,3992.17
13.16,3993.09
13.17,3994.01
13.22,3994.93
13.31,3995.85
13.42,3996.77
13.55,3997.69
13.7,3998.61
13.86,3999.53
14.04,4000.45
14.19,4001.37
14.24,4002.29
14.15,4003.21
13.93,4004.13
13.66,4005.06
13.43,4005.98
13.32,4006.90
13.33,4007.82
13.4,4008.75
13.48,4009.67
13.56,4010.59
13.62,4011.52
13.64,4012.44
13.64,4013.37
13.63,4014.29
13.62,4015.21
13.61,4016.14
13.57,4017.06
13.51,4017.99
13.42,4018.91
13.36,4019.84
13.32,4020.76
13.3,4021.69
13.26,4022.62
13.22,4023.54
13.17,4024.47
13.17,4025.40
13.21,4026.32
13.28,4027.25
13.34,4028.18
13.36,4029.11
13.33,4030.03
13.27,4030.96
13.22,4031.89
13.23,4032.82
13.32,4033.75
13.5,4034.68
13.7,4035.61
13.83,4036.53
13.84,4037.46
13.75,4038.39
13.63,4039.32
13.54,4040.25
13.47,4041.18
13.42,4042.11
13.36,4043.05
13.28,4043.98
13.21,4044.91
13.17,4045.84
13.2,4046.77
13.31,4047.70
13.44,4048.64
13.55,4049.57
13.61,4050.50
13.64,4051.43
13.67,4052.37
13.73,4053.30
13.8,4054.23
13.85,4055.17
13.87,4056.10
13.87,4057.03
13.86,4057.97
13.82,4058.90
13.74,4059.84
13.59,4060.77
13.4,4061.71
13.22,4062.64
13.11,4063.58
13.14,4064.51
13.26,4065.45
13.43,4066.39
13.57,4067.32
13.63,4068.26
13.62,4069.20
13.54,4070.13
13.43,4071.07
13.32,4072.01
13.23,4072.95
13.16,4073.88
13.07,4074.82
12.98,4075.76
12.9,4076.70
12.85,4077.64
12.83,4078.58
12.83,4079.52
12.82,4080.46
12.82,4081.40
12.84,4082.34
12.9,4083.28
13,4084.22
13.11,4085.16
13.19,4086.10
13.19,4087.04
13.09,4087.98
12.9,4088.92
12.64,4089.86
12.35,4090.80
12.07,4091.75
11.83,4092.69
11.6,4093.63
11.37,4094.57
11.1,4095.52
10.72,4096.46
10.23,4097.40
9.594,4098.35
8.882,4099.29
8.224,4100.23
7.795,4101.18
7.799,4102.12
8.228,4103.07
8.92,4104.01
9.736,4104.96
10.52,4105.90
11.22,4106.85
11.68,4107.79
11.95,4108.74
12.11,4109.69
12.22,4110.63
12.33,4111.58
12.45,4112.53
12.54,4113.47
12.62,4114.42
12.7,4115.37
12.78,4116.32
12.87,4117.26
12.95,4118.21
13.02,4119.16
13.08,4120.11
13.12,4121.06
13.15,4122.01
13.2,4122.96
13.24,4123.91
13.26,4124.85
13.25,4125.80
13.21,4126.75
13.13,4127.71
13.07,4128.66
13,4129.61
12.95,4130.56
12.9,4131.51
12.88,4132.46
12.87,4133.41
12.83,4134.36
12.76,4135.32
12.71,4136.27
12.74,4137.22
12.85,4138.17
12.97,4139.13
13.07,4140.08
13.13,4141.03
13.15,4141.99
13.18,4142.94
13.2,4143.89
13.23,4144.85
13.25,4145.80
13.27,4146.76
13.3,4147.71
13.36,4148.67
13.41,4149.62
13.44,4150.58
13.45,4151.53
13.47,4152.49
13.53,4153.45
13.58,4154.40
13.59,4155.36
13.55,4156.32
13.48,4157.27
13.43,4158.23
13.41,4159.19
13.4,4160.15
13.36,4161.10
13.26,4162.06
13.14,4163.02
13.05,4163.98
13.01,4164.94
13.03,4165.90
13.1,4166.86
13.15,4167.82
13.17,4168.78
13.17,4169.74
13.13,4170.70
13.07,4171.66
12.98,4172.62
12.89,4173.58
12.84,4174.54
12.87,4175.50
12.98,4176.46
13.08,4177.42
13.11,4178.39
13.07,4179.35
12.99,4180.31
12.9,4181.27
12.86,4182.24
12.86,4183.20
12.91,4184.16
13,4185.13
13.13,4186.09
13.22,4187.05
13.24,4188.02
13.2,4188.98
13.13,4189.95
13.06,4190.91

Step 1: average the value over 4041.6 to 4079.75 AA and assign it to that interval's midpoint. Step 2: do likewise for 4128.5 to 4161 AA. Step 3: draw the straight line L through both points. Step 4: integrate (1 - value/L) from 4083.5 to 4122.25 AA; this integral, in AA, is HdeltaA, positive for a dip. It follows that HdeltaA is 5.0 AA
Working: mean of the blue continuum 13.4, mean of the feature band 11.6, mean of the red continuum 13.2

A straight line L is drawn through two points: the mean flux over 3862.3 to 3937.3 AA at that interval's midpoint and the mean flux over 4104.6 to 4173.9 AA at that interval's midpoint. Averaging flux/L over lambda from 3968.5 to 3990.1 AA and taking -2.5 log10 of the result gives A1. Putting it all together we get 0.09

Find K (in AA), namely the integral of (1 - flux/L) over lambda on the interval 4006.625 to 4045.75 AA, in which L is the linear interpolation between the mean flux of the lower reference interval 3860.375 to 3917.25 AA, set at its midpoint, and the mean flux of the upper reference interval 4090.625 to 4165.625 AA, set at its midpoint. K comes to -3.5 AA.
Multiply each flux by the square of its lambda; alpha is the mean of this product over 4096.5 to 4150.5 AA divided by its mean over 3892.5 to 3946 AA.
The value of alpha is 1.07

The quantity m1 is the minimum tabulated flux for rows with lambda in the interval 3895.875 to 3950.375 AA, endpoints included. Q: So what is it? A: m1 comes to 9.635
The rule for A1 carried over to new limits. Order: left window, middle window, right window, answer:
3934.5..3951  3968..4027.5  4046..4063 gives 0.03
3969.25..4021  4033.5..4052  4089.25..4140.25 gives -0.09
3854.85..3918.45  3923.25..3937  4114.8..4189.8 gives 0.07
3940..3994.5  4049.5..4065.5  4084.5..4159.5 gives -0.12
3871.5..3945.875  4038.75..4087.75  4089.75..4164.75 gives -0.09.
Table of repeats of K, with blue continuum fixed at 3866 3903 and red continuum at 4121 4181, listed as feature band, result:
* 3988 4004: -1.61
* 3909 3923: -1.68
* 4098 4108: 2.82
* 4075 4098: 0.69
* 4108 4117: 0.38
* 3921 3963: -1.21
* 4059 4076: -0.90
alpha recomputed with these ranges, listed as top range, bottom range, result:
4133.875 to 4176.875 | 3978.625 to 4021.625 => 1.06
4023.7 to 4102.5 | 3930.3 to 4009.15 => 1.10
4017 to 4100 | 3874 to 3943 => 1.16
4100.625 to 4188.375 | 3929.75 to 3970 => 1.20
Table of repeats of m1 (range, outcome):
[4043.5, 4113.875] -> 7.795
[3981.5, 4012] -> 13.16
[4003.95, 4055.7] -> 13.17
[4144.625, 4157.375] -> 13.23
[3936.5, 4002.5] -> 6.844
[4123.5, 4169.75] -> 12.71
